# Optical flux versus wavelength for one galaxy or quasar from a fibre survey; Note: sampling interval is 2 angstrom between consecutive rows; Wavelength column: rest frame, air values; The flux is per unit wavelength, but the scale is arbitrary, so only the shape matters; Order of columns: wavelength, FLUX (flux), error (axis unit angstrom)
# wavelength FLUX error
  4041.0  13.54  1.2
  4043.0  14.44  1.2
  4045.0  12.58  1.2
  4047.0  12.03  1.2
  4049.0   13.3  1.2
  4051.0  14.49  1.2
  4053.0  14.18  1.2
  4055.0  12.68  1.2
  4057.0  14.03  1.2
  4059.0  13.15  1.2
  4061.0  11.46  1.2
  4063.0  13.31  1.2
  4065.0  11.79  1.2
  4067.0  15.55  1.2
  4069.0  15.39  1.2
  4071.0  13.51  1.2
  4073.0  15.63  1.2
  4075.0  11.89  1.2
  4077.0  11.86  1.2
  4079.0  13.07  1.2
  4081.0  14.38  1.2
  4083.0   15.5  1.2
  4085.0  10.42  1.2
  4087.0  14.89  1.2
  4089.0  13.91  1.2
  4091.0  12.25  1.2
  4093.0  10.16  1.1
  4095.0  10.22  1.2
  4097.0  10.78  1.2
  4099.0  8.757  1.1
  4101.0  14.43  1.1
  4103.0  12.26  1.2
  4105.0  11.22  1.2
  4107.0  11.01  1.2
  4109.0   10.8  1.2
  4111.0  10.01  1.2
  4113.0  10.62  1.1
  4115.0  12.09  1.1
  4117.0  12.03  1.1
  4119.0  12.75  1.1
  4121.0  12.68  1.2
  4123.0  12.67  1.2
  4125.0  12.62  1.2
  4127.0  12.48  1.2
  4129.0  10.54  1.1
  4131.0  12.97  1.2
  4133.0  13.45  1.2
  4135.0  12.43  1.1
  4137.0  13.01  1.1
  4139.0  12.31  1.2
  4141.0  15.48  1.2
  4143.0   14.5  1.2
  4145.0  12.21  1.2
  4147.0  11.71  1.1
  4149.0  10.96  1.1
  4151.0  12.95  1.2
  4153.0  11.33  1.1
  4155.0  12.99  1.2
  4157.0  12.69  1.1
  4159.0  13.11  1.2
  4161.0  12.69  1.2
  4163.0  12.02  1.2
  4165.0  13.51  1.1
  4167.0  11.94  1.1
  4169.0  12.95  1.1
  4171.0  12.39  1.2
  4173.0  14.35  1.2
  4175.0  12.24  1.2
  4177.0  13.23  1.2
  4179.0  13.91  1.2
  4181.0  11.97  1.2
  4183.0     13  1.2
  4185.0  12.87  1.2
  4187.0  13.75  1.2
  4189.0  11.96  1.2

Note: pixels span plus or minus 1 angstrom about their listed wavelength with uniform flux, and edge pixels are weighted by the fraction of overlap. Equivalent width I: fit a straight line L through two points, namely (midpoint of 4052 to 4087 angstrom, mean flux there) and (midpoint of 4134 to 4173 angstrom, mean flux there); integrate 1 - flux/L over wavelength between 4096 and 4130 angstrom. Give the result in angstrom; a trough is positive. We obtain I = 3.7 angstrom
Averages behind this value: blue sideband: 13.4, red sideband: 12.7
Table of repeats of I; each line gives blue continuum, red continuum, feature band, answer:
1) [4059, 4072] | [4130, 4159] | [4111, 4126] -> 1.10 angstrom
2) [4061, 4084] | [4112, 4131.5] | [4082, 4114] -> 2.98 angstrom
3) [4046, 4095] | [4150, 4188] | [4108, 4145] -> 1.68 angstrom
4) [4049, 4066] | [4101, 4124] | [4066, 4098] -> -1.37 angstrom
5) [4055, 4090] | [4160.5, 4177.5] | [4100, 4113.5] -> 1.77 angstrom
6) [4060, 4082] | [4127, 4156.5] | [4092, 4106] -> 2.13 angstrom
